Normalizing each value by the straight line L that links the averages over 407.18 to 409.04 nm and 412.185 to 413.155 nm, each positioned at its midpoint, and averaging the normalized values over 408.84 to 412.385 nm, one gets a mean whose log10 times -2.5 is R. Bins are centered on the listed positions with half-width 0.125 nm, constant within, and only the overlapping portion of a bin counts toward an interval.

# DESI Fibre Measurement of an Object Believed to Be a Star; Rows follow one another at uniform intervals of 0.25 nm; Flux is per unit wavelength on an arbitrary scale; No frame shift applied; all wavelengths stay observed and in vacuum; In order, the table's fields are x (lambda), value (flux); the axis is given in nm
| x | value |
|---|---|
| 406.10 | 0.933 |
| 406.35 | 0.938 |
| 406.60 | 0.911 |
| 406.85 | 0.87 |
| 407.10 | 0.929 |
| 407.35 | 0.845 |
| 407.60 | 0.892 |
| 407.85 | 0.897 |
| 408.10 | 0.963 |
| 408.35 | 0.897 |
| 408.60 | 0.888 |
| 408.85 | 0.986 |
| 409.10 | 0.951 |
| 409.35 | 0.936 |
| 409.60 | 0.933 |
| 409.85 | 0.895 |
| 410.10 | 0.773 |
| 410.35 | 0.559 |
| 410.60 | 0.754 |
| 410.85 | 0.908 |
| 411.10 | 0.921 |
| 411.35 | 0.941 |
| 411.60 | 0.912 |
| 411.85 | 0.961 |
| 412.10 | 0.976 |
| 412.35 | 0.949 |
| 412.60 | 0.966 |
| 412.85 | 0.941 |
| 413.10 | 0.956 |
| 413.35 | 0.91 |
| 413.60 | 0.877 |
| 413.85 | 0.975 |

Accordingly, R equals 0.06 mag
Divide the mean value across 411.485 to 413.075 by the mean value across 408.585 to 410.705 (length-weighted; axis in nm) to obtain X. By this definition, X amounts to 1.12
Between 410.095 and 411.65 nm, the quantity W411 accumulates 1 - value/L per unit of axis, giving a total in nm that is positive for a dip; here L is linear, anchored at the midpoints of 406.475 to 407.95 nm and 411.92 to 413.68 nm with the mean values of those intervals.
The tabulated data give 0.17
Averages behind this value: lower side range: 0.891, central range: 0.824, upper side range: 0.942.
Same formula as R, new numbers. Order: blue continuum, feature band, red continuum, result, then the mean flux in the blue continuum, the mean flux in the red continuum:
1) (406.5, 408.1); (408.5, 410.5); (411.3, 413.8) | 0.06 mag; 0.896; 0.94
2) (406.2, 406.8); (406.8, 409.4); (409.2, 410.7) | -0.06 mag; 0.918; 0.812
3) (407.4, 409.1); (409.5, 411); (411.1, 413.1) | 0.16 mag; 0.919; 0.948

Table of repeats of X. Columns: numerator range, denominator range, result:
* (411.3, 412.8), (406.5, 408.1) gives 1.06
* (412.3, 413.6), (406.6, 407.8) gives 1.06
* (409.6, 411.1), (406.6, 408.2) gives 0.89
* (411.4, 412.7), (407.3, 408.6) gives 1.06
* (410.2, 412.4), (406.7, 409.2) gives 0.96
